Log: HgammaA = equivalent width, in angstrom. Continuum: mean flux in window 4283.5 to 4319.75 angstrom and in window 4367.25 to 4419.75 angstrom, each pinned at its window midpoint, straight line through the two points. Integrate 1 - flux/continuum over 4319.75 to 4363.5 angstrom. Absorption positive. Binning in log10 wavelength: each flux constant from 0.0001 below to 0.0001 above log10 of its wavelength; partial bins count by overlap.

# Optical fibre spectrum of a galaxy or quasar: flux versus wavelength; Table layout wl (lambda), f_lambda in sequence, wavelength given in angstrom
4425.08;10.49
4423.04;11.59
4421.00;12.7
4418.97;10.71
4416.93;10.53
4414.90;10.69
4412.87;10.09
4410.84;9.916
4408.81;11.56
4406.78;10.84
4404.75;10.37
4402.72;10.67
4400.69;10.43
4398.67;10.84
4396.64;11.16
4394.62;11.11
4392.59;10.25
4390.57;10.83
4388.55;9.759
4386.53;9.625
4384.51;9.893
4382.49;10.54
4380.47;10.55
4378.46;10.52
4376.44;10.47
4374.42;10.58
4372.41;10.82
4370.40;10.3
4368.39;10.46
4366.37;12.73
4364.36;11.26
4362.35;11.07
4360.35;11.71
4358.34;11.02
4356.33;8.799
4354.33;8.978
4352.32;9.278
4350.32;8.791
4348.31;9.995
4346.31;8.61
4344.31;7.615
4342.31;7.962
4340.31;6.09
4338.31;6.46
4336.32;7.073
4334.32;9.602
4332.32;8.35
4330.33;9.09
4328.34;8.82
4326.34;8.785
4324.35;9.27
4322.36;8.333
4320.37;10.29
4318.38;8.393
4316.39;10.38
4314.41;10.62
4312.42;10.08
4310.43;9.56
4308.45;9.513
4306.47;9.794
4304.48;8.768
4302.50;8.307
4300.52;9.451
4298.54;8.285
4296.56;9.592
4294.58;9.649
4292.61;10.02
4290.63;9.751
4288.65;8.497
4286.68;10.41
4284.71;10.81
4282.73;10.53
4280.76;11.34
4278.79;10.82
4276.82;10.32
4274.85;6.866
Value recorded 4.7 angstrom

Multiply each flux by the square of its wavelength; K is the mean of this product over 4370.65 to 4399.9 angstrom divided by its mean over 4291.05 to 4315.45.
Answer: 1.1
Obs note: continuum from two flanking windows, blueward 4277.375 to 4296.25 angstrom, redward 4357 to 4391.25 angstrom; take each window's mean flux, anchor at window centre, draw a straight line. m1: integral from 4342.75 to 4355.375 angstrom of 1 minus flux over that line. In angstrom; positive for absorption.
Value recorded 2.0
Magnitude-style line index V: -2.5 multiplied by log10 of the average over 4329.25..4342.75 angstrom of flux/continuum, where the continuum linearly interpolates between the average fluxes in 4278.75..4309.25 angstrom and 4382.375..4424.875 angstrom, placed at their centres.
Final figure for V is 0.275 mag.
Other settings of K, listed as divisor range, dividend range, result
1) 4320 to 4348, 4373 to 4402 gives 1.29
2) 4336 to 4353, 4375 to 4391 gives 1.30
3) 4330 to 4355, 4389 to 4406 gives 1.32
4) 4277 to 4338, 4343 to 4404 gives 1.12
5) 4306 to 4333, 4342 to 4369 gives 1.08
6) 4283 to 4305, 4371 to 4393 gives 1.14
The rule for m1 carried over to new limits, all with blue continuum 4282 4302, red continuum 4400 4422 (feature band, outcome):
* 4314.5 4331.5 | 1.2 angstrom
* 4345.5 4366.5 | 0.3 angstrom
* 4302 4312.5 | 0.5 angstrom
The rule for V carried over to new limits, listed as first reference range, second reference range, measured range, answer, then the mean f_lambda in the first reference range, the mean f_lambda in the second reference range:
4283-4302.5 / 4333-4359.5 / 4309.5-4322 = -0.080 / 9.57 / 8.5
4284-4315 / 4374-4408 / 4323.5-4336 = 0.114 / 9.54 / 10.5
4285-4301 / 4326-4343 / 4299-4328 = -0.073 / 9.52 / 8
